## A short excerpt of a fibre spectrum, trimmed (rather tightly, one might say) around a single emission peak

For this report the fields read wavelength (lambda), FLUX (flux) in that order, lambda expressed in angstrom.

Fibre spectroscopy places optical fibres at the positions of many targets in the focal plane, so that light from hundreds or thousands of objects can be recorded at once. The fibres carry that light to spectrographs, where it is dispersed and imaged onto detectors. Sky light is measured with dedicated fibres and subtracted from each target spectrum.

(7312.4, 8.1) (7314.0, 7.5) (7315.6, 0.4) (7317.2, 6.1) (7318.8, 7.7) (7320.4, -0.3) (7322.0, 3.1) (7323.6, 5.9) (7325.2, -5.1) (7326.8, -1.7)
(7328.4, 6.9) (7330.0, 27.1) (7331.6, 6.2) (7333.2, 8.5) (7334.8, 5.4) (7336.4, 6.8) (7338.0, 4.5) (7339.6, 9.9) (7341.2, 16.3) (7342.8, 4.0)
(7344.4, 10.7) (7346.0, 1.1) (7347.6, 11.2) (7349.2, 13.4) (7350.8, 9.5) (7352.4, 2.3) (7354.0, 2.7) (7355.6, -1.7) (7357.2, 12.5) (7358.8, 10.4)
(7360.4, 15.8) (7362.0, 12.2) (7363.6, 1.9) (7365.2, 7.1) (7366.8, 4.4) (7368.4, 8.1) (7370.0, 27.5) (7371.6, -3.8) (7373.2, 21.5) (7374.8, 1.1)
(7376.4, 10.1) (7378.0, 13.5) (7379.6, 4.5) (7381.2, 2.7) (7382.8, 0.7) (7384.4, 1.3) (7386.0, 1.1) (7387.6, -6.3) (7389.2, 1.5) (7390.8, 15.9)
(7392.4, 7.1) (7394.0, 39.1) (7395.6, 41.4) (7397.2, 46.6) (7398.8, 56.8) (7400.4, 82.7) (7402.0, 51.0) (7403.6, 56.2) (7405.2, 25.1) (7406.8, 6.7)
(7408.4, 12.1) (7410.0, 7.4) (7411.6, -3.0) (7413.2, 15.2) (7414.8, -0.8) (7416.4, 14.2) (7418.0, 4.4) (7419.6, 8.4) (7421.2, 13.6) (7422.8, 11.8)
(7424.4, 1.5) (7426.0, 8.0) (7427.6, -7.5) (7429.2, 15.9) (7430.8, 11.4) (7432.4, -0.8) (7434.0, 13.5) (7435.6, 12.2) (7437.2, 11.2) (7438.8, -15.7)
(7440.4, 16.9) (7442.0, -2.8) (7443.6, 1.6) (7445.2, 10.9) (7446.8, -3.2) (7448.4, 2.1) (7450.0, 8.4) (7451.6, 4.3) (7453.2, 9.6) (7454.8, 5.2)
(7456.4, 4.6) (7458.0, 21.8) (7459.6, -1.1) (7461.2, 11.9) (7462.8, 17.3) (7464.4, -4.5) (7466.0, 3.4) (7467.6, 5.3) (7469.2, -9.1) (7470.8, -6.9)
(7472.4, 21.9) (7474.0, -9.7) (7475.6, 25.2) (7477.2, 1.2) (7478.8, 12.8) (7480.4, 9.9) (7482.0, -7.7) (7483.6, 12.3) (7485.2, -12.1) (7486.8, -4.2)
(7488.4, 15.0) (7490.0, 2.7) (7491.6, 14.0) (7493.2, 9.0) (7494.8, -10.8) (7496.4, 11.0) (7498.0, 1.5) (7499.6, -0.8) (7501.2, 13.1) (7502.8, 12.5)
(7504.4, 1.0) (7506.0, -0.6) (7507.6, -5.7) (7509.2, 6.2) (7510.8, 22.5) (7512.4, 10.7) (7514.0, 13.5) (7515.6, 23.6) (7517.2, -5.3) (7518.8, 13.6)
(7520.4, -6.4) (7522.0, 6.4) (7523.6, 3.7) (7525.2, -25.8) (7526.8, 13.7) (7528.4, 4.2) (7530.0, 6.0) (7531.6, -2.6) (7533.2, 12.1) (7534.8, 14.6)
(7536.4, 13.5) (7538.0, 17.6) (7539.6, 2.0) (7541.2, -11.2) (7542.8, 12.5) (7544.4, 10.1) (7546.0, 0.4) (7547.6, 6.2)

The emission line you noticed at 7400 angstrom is [O II]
